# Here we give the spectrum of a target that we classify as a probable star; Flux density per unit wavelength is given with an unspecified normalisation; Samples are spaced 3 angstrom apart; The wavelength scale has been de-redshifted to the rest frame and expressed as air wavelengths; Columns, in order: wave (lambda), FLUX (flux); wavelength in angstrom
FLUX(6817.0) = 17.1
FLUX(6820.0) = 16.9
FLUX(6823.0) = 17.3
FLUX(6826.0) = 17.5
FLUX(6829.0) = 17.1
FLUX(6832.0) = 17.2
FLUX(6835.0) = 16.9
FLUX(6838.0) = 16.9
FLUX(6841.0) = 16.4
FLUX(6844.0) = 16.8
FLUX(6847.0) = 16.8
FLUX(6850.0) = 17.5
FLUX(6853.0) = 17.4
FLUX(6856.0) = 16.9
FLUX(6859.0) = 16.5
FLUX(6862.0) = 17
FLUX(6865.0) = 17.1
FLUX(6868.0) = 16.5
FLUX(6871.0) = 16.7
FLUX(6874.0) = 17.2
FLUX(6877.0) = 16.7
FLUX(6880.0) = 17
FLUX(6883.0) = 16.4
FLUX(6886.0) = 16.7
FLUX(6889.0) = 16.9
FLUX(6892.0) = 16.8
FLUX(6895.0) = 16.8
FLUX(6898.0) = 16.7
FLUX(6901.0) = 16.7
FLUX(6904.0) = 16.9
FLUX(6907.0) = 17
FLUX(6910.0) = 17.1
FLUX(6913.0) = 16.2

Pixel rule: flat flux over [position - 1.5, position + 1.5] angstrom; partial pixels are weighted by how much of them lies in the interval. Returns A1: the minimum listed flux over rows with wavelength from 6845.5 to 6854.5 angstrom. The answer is 16.8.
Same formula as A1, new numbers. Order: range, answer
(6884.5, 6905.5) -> 16.7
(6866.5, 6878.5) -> 16.5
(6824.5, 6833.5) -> 17.1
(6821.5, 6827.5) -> 17.3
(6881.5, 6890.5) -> 16.4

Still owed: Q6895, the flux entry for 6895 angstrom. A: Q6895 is 16.8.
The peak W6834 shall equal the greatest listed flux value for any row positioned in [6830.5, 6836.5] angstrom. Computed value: 17.2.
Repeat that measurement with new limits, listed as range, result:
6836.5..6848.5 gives 16.9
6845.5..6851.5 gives 17.5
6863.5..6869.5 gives 17.1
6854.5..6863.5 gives 17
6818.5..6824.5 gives 17.3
